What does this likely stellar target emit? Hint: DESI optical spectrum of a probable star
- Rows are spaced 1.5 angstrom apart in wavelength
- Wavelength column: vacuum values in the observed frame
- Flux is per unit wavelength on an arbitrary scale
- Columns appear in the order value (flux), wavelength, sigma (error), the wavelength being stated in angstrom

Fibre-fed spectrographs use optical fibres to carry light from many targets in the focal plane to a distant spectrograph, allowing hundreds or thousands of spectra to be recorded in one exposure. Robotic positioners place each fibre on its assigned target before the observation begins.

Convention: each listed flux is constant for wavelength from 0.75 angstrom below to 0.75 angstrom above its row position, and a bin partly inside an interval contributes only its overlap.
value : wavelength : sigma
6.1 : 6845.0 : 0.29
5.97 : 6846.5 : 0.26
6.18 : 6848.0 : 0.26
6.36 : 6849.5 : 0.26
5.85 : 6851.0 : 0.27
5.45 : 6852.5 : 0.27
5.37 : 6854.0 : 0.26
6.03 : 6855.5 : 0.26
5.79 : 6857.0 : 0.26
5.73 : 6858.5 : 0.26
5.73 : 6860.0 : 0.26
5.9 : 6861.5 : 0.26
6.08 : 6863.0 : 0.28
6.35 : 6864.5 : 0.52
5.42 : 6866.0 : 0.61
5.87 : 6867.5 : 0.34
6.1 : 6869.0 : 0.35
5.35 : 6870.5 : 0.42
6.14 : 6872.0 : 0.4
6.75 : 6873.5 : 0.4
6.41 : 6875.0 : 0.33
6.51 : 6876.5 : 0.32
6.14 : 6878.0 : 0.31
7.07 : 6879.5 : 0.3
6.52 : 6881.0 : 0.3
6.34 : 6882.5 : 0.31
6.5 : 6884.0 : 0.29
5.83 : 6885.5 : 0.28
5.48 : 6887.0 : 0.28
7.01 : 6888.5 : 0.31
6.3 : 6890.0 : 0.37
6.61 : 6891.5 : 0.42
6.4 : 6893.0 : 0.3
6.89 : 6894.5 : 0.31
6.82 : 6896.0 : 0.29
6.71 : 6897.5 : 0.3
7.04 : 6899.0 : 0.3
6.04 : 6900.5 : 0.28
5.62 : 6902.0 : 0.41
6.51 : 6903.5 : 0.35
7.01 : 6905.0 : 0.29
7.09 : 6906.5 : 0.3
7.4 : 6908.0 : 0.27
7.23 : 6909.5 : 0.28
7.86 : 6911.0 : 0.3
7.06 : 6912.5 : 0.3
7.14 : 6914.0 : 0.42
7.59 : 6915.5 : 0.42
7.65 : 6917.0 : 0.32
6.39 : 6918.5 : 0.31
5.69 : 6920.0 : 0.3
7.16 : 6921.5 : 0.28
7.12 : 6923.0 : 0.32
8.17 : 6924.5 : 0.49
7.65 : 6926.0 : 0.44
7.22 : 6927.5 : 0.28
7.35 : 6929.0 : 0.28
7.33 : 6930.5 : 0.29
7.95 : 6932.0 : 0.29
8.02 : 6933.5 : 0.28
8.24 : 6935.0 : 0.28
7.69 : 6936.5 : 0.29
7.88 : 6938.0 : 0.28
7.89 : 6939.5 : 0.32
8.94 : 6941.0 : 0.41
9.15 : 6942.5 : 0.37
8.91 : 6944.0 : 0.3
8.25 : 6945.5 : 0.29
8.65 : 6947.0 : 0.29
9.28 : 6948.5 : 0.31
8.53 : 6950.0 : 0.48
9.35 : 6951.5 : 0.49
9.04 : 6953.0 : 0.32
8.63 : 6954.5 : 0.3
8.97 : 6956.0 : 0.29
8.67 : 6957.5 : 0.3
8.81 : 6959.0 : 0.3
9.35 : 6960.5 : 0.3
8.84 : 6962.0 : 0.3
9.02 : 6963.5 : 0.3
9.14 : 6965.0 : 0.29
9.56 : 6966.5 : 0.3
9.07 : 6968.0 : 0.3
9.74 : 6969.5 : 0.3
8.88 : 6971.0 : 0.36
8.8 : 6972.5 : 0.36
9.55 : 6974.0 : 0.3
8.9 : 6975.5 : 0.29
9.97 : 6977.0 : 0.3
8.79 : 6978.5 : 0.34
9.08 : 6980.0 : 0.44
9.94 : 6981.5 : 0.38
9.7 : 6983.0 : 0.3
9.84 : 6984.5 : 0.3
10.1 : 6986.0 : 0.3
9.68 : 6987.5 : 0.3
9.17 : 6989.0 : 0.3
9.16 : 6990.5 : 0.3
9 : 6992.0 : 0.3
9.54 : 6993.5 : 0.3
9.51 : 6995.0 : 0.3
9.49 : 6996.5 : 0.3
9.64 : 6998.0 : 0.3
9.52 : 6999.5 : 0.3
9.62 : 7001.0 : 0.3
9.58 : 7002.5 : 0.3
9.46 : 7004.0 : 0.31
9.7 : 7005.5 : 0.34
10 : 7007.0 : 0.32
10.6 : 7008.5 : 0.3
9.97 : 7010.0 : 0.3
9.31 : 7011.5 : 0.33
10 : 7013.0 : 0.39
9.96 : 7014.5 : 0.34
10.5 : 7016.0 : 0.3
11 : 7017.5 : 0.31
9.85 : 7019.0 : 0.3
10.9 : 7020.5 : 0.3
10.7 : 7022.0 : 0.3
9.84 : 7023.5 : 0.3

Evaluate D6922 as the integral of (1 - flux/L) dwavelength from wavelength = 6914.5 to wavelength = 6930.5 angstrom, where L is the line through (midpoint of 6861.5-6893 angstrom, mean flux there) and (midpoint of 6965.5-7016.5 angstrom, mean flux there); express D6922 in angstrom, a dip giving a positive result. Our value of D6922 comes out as 0.8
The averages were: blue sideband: 6.23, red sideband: 9.56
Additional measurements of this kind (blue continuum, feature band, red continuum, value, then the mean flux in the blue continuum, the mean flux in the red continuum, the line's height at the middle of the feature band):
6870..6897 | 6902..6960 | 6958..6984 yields 0.7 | 6.41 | 9.24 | 7.95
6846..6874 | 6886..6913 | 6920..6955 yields 1.3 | 5.91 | 8.13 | 7.04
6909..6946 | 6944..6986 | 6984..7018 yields -2.0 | 7.66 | 9.74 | 8.72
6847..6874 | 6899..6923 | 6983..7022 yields 1.3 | 5.91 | 9.82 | 7.3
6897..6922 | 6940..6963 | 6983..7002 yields -1.8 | 6.89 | 9.53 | 8.23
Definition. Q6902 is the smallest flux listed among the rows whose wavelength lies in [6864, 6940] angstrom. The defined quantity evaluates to 5.35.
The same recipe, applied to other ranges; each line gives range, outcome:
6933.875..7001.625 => 7.69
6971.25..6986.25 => 8.79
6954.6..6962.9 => 8.67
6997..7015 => 9.31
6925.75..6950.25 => 7.22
